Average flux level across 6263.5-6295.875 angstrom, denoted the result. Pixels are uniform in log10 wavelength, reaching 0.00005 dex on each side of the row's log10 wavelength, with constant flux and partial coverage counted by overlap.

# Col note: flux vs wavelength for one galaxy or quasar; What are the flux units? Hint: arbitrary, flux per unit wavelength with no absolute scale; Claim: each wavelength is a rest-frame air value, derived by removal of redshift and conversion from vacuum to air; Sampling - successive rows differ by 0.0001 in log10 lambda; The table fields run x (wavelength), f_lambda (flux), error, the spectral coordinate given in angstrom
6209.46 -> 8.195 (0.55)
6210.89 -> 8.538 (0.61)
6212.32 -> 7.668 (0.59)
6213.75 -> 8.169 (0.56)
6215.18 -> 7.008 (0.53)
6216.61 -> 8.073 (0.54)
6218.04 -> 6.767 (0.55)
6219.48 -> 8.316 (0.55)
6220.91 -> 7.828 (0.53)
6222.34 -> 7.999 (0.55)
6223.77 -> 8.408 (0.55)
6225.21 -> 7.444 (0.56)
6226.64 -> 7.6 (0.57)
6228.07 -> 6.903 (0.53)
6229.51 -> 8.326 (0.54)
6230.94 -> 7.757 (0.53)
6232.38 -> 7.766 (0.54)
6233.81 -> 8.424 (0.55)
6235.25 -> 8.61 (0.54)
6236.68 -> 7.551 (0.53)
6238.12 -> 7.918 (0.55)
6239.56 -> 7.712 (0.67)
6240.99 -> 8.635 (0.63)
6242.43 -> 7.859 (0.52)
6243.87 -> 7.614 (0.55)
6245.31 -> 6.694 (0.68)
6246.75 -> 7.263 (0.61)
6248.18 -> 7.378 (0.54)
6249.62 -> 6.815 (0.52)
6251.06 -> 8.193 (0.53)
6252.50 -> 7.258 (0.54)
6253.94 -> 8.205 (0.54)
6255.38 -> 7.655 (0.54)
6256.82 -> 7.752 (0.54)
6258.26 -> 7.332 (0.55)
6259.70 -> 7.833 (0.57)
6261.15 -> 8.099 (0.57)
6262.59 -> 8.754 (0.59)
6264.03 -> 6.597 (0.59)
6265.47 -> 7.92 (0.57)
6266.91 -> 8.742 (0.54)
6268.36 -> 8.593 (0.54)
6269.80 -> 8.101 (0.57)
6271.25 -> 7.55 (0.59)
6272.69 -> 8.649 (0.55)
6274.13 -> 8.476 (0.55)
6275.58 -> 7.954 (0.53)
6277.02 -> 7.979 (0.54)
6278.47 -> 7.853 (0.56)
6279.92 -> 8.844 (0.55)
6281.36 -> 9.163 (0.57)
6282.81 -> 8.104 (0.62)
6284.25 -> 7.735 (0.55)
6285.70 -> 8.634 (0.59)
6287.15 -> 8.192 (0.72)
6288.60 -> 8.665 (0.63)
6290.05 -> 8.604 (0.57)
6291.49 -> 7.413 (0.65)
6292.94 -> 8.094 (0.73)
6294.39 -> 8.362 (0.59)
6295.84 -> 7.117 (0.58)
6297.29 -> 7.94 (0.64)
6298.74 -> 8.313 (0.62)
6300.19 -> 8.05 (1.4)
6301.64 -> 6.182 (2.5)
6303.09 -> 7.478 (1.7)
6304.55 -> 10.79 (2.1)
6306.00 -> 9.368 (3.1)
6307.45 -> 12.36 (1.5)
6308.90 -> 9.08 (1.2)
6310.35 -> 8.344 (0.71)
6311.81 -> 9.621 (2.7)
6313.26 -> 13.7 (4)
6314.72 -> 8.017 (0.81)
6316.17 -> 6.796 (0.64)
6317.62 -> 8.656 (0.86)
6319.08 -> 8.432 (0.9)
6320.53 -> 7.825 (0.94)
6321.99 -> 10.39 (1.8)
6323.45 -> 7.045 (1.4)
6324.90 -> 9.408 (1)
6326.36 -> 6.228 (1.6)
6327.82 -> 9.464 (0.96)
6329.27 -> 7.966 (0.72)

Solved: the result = 8.18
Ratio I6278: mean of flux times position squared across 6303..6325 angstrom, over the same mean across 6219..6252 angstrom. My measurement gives 1.2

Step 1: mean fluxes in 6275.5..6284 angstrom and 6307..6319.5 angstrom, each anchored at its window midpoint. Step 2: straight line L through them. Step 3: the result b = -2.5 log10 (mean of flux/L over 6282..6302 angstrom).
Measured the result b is 0.09 mag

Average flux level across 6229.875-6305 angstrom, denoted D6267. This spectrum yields 7.98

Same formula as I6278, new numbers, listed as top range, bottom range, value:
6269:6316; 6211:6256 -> 1.13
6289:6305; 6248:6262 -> 1.06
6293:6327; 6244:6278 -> 1.13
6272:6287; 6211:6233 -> 1.09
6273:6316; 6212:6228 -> 1.14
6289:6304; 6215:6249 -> 1.03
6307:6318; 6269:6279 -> 1.19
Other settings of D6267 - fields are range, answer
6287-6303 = 7.88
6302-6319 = 9.36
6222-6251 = 7.74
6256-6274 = 8.01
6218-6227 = 7.84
